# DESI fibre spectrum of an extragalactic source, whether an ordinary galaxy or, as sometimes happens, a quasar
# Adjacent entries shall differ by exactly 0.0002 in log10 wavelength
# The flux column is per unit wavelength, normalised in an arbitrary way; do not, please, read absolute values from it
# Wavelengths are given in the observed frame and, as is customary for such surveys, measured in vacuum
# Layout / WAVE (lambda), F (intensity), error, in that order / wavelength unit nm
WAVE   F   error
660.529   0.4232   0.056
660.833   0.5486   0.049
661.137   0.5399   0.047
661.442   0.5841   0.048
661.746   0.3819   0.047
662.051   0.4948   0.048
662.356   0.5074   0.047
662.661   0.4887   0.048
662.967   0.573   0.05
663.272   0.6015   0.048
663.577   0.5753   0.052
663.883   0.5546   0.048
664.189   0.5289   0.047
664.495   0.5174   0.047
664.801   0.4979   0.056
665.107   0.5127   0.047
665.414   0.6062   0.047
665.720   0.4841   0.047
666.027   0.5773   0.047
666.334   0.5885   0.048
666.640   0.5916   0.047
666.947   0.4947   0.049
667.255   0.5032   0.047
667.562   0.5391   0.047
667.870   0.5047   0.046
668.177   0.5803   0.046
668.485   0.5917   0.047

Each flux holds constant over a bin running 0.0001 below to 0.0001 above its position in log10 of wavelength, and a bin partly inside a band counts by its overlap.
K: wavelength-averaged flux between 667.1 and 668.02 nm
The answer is 0.515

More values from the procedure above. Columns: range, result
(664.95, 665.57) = 0.559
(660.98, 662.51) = 0.502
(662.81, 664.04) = 0.575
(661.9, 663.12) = 0.516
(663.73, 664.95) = 0.525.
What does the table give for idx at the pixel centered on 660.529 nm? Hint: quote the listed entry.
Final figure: 0.4232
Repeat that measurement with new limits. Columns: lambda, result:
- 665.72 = 0.4841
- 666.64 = 0.5916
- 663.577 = 0.5753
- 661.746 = 0.3819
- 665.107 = 0.5127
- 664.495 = 0.5174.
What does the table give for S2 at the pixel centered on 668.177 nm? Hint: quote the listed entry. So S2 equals 0.5803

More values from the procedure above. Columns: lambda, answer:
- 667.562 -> 0.5391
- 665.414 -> 0.6062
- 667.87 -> 0.5047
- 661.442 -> 0.5841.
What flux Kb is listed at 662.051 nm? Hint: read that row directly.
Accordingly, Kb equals 0.4948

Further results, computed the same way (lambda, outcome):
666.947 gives 0.4947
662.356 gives 0.5074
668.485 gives 0.5917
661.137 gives 0.5399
